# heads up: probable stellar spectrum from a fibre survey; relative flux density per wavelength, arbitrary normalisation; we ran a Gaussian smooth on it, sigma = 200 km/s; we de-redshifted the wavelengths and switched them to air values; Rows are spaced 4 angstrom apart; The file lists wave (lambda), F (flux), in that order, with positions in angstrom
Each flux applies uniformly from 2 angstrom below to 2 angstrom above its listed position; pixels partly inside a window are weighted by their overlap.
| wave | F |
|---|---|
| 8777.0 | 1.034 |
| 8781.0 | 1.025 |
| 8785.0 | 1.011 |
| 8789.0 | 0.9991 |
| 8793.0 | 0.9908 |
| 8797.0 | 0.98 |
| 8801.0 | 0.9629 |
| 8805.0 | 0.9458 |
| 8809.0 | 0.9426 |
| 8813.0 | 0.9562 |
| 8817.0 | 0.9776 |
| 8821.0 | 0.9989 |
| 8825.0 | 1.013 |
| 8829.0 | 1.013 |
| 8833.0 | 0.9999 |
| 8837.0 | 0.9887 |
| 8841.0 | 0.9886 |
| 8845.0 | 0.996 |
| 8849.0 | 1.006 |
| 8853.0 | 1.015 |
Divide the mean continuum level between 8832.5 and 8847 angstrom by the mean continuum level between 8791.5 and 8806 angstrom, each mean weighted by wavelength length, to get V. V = 1.02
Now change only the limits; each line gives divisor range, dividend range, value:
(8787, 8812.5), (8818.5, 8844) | 1.03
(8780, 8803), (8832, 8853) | 1.00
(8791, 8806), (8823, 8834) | 1.04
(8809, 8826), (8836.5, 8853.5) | 1.02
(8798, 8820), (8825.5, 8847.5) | 1.04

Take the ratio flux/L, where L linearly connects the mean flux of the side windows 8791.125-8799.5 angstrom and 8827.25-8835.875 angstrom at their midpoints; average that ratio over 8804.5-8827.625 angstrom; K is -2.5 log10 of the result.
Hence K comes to 0.023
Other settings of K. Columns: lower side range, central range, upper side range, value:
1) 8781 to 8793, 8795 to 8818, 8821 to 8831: 0.05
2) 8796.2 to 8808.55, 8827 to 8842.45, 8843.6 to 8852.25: -0.01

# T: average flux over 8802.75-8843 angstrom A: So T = 0.982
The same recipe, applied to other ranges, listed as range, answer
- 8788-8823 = 0.972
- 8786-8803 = 0.985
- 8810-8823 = 0.975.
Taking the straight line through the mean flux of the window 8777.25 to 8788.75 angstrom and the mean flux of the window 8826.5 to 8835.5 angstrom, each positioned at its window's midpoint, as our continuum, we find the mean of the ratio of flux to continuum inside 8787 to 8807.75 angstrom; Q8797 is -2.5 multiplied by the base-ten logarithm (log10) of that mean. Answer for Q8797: 0.04 mag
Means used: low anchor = 1.02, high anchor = 1.01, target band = 0.975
